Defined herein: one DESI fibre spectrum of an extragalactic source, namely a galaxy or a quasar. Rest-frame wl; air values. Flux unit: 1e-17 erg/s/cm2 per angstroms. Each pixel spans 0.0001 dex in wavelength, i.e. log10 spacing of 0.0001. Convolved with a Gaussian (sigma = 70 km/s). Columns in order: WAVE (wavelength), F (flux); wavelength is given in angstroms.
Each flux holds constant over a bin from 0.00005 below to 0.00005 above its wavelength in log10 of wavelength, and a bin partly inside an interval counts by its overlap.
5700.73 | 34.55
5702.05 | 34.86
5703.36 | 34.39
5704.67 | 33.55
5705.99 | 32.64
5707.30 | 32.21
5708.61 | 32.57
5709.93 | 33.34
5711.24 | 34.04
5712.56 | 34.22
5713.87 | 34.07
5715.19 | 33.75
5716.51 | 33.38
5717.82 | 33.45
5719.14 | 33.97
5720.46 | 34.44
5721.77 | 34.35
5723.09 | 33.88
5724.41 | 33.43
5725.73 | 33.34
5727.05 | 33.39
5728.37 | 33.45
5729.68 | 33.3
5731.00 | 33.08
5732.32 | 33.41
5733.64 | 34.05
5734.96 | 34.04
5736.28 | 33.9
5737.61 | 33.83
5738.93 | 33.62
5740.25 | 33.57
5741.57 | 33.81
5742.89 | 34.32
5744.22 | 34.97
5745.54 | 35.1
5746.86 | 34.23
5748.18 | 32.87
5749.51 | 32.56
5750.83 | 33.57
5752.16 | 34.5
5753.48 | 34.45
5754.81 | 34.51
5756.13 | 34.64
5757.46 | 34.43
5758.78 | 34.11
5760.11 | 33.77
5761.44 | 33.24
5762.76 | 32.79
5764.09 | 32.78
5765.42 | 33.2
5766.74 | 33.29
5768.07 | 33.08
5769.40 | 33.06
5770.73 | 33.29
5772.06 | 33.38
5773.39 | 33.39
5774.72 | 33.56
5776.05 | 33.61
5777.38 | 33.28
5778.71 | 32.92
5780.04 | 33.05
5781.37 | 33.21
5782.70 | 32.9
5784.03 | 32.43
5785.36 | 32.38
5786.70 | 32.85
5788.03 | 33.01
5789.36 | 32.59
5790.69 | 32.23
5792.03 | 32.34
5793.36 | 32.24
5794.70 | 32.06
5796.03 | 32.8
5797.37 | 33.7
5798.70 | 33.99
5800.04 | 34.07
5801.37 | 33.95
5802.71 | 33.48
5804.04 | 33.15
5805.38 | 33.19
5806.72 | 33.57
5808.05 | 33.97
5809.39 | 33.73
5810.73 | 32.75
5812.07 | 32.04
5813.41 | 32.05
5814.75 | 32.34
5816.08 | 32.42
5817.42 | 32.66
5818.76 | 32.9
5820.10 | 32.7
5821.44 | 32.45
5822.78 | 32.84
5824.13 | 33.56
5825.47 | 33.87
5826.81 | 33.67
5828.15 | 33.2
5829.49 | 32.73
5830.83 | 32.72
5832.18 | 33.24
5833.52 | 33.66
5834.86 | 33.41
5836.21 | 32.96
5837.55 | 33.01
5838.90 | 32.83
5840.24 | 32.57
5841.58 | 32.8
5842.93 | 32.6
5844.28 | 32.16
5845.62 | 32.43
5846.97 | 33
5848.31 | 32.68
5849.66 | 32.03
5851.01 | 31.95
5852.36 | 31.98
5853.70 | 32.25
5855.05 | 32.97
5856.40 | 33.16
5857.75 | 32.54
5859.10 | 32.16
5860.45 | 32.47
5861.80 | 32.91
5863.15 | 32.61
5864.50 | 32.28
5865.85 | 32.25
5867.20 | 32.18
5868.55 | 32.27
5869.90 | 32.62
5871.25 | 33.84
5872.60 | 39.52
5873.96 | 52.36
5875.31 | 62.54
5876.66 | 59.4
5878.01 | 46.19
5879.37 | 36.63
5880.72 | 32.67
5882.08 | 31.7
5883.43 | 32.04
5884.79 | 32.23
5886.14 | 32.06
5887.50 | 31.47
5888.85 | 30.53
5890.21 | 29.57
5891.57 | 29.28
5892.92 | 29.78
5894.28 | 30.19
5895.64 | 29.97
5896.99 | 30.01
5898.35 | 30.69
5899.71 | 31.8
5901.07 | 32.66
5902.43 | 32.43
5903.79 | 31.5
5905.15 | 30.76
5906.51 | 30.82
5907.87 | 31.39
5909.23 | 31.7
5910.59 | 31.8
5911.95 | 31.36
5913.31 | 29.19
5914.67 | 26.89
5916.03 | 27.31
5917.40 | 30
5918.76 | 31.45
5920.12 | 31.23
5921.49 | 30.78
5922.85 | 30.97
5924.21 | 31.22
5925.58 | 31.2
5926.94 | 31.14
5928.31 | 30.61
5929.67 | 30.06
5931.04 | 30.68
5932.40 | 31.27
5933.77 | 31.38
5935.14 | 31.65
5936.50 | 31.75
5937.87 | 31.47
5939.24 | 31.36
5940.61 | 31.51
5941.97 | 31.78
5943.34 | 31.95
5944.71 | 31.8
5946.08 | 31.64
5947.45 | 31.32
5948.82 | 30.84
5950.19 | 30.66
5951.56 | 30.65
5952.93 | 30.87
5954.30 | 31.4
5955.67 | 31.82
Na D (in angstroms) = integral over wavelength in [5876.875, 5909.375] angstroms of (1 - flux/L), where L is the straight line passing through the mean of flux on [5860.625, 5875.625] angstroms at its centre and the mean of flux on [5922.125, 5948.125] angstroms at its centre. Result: 2.3 angstroms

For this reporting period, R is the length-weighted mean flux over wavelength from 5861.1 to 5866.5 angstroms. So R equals 32.5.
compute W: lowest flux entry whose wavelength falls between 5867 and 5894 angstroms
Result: 29.28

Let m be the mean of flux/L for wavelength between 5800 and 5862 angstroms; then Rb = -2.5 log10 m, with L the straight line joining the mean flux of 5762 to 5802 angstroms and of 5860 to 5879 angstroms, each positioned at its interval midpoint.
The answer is 0.118 mag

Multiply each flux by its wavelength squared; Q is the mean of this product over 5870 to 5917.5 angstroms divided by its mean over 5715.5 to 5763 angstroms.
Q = 1.06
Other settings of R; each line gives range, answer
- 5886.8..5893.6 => 30.1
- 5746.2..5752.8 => 33.5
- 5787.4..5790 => 32.8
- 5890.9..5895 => 29.8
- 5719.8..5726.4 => 33.9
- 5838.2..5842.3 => 32.7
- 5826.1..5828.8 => 33.5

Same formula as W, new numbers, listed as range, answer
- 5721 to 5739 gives 33.08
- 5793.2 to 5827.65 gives 32.04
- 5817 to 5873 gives 31.95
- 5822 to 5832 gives 32.72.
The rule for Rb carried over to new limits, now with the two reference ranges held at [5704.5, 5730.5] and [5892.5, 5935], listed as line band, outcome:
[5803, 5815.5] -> -0.03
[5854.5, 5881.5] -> -0.20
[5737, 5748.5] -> -0.03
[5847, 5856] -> -0.03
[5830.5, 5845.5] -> -0.04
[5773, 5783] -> -0.02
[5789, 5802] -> -0.02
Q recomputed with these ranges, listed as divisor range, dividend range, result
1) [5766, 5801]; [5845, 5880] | 1.13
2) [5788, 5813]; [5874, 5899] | 1.11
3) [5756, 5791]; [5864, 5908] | 1.09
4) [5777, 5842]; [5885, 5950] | 0.97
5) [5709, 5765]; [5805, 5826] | 1.00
